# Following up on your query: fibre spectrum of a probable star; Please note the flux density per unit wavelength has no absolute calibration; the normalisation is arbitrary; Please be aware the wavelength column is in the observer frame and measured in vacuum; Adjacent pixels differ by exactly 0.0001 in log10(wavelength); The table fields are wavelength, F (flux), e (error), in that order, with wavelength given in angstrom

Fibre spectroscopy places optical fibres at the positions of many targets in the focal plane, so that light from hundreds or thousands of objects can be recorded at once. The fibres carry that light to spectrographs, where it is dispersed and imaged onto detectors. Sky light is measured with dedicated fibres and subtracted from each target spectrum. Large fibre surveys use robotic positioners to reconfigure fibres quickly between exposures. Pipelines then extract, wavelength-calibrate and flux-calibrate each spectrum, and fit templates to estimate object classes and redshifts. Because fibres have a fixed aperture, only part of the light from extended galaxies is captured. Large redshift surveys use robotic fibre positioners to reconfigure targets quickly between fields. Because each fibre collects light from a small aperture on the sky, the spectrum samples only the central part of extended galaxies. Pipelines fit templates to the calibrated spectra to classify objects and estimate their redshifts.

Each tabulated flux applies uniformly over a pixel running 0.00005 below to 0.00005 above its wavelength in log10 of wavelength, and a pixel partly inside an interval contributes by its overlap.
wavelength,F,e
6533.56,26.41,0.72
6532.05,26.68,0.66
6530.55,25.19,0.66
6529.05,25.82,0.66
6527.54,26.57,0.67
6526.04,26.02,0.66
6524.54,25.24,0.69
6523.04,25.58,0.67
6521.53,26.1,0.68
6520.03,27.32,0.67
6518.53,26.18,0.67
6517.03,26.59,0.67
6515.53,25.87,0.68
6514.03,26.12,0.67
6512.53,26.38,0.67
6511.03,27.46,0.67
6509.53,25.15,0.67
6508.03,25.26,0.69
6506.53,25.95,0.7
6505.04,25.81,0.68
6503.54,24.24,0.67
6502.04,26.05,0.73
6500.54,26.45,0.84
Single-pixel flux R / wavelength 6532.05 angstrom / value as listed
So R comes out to 26.68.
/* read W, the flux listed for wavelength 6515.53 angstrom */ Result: 25.87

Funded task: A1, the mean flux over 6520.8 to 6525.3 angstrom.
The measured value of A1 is 25.6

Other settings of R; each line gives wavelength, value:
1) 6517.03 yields 26.59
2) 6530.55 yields 25.19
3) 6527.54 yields 26.57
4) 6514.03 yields 26.12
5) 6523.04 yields 25.58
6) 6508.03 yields 25.26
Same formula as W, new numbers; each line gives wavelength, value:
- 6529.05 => 25.82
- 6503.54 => 24.24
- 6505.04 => 25.81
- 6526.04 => 26.02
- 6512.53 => 26.38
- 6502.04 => 26.05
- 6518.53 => 26.18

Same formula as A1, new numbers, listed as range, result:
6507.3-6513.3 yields 26.1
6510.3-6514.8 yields 26.6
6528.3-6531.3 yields 25.6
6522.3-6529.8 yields 25.9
